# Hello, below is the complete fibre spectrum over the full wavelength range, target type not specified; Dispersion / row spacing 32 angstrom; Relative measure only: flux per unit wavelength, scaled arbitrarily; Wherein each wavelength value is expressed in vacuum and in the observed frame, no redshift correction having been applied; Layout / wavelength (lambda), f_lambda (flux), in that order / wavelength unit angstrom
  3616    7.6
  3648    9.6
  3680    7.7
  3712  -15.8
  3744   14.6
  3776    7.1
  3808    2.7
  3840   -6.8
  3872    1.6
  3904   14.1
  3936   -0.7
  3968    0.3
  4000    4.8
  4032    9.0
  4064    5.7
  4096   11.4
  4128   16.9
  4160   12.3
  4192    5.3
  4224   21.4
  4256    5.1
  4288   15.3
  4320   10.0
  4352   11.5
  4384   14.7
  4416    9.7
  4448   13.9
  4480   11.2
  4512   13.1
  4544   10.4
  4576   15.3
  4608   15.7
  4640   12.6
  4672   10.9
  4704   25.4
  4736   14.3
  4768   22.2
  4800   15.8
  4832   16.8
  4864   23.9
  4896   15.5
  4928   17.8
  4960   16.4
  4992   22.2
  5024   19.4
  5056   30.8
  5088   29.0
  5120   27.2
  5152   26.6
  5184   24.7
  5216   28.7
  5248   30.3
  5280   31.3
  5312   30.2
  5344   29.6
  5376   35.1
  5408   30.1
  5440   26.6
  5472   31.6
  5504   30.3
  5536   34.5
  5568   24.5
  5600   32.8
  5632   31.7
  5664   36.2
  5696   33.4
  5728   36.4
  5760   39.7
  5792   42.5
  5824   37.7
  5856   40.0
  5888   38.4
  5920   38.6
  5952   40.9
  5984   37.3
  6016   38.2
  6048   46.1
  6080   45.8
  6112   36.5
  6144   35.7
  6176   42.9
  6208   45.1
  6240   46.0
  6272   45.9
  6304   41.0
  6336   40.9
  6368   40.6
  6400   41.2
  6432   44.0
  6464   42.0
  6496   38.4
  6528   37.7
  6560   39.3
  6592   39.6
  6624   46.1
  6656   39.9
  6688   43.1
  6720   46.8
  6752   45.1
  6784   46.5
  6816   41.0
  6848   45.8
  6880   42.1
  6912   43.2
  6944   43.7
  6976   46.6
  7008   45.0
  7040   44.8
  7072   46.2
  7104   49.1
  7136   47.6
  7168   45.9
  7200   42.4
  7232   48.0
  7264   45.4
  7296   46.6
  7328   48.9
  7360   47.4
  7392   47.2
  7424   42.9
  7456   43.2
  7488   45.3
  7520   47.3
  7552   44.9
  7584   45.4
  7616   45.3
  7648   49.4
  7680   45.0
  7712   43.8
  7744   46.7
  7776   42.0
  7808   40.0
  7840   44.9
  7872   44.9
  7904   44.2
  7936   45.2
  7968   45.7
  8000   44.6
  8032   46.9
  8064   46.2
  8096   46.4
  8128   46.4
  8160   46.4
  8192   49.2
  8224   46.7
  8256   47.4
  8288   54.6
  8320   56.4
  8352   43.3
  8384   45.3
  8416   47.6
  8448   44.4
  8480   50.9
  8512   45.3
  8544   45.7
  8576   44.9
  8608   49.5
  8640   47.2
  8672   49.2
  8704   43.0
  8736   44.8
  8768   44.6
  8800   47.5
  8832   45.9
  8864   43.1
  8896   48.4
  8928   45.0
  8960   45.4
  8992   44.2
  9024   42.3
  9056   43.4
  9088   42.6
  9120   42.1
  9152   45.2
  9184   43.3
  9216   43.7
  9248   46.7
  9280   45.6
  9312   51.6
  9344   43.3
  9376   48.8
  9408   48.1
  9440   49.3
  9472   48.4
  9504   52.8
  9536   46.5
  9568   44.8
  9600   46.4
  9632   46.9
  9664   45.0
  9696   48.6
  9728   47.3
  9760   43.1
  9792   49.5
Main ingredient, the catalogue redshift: 0.264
